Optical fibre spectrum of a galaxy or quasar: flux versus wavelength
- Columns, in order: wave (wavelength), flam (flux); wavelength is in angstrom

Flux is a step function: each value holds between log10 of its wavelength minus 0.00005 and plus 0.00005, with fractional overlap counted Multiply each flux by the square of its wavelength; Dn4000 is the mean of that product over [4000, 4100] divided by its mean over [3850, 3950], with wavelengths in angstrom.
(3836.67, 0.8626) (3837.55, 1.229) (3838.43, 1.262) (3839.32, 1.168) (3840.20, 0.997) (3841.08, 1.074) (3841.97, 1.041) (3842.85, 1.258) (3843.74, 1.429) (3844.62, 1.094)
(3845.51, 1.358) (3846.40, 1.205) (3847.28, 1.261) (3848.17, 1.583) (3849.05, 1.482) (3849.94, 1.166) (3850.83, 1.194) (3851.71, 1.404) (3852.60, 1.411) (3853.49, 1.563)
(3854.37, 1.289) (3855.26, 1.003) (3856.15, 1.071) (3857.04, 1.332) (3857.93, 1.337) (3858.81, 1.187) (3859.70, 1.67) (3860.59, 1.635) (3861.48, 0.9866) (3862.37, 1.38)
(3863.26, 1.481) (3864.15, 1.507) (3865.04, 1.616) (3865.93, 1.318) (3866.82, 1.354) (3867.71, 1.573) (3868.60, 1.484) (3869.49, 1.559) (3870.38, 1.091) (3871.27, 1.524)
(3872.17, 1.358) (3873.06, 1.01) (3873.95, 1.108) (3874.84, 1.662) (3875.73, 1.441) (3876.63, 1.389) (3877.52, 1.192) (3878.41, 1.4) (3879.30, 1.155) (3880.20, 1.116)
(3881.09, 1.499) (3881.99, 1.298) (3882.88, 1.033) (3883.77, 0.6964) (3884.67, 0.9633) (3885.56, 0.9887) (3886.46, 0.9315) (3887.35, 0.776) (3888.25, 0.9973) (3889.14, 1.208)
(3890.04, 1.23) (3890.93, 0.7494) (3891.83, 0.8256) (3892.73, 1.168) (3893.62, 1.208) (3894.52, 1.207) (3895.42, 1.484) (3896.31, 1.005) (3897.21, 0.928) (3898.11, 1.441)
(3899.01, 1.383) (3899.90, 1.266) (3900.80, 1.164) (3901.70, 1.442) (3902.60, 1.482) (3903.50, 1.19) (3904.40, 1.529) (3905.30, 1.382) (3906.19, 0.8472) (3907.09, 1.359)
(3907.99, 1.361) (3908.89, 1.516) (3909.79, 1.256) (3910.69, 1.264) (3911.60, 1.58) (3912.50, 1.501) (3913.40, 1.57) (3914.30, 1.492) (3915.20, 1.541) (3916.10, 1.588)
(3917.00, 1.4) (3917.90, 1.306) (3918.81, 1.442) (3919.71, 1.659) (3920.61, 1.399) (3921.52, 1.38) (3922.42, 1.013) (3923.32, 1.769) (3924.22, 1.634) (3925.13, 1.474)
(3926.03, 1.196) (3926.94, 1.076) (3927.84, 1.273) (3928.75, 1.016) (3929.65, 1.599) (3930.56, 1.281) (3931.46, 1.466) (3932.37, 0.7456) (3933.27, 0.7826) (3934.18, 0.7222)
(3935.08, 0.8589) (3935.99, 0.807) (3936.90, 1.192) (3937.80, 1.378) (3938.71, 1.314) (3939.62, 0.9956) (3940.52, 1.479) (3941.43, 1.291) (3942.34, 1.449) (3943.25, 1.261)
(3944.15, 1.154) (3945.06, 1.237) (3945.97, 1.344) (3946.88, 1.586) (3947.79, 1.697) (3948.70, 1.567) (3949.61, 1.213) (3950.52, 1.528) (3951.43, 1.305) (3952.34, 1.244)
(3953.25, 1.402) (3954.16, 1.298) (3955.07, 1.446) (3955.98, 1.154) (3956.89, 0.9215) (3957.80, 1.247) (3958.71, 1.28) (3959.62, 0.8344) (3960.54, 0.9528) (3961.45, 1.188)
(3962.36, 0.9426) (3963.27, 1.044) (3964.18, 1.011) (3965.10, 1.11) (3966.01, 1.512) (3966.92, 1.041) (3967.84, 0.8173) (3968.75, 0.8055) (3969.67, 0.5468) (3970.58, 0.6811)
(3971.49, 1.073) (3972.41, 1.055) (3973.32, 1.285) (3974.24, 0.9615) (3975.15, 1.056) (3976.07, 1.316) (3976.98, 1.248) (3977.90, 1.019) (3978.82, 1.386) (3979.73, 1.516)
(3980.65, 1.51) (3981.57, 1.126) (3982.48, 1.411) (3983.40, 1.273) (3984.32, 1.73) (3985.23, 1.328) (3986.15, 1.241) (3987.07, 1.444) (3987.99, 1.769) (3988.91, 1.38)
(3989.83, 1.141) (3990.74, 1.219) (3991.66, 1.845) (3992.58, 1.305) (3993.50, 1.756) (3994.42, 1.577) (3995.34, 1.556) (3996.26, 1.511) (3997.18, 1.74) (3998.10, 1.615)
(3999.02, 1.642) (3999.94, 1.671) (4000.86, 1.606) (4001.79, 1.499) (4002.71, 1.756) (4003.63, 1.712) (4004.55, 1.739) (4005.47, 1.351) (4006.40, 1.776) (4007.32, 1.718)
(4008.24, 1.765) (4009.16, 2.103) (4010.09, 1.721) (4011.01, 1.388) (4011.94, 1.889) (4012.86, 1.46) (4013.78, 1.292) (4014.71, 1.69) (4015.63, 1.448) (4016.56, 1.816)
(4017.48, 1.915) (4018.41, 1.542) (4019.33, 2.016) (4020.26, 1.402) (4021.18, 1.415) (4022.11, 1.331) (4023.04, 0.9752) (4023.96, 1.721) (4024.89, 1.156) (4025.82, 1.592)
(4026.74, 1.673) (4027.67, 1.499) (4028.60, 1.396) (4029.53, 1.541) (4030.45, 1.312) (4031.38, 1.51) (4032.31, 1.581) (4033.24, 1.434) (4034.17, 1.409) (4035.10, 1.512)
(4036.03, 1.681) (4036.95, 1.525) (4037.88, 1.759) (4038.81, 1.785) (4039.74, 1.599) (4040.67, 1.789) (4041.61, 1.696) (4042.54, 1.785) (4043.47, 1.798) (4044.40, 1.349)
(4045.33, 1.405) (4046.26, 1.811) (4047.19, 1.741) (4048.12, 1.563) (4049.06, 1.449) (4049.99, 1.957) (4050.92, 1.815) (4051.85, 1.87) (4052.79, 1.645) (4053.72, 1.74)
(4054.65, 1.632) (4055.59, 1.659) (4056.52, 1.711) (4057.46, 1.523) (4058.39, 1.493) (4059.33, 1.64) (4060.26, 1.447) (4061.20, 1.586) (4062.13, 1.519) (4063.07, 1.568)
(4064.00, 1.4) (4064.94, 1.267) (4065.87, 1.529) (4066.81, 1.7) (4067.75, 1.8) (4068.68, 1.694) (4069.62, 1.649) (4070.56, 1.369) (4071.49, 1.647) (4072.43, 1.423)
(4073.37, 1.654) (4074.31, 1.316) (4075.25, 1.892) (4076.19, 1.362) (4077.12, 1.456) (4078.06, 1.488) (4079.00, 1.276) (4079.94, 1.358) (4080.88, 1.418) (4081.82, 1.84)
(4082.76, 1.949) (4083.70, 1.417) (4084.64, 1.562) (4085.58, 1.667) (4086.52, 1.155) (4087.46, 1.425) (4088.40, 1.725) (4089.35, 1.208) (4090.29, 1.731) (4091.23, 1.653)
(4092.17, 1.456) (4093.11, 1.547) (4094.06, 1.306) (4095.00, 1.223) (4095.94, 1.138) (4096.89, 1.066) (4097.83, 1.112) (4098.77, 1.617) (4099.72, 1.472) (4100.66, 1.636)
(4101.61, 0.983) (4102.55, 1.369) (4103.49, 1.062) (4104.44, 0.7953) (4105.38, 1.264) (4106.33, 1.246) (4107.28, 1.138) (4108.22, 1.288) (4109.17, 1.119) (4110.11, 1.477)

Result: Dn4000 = 1.31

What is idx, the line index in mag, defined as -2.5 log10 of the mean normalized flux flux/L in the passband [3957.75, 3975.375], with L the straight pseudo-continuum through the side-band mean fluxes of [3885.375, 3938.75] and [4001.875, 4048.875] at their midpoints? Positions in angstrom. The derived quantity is 0.36 mag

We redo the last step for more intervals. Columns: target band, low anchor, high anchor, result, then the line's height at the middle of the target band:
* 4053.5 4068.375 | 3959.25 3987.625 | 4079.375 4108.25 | -0.19 mag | 1.32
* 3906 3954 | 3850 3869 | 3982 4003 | 0.10 mag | 1.45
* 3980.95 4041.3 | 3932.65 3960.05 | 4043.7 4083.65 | -0.09 mag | 1.43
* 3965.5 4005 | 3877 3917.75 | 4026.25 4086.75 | 0.06 mag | 1.43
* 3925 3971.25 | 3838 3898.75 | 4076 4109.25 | 0.11 mag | 1.29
